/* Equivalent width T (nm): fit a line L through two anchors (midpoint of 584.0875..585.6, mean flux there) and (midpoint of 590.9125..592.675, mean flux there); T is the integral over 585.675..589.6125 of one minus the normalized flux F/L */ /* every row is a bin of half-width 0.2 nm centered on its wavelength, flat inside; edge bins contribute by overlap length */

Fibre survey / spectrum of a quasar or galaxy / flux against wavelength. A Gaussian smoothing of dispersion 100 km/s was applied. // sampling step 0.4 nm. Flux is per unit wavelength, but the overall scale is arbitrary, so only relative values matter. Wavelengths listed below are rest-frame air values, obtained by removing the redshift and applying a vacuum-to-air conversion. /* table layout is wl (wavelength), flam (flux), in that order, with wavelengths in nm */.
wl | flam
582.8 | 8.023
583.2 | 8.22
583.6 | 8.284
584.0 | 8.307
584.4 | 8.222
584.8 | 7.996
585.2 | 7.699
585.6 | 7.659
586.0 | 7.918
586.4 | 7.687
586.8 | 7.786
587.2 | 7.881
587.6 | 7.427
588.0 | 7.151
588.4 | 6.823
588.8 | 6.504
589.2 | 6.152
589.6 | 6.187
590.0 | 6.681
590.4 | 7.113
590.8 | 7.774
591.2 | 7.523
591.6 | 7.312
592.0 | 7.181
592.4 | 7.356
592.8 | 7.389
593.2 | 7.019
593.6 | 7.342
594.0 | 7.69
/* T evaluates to 0.26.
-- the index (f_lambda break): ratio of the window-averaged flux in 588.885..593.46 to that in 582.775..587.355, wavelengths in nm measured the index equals 0.9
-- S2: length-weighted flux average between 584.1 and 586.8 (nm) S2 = 7.87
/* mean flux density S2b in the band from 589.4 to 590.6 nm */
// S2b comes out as 6.66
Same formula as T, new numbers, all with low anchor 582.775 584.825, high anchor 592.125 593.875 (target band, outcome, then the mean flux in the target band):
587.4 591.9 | 0.38 nm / 6.97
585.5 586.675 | 0.03 nm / 7.76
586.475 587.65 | 0.02 nm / 7.73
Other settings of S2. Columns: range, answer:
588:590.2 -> 6.53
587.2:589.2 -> 6.98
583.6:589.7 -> 7.48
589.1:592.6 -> 7.06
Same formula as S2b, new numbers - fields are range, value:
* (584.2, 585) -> 8.11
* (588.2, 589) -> 6.66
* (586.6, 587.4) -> 7.83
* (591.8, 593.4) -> 7.24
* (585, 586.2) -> 7.76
